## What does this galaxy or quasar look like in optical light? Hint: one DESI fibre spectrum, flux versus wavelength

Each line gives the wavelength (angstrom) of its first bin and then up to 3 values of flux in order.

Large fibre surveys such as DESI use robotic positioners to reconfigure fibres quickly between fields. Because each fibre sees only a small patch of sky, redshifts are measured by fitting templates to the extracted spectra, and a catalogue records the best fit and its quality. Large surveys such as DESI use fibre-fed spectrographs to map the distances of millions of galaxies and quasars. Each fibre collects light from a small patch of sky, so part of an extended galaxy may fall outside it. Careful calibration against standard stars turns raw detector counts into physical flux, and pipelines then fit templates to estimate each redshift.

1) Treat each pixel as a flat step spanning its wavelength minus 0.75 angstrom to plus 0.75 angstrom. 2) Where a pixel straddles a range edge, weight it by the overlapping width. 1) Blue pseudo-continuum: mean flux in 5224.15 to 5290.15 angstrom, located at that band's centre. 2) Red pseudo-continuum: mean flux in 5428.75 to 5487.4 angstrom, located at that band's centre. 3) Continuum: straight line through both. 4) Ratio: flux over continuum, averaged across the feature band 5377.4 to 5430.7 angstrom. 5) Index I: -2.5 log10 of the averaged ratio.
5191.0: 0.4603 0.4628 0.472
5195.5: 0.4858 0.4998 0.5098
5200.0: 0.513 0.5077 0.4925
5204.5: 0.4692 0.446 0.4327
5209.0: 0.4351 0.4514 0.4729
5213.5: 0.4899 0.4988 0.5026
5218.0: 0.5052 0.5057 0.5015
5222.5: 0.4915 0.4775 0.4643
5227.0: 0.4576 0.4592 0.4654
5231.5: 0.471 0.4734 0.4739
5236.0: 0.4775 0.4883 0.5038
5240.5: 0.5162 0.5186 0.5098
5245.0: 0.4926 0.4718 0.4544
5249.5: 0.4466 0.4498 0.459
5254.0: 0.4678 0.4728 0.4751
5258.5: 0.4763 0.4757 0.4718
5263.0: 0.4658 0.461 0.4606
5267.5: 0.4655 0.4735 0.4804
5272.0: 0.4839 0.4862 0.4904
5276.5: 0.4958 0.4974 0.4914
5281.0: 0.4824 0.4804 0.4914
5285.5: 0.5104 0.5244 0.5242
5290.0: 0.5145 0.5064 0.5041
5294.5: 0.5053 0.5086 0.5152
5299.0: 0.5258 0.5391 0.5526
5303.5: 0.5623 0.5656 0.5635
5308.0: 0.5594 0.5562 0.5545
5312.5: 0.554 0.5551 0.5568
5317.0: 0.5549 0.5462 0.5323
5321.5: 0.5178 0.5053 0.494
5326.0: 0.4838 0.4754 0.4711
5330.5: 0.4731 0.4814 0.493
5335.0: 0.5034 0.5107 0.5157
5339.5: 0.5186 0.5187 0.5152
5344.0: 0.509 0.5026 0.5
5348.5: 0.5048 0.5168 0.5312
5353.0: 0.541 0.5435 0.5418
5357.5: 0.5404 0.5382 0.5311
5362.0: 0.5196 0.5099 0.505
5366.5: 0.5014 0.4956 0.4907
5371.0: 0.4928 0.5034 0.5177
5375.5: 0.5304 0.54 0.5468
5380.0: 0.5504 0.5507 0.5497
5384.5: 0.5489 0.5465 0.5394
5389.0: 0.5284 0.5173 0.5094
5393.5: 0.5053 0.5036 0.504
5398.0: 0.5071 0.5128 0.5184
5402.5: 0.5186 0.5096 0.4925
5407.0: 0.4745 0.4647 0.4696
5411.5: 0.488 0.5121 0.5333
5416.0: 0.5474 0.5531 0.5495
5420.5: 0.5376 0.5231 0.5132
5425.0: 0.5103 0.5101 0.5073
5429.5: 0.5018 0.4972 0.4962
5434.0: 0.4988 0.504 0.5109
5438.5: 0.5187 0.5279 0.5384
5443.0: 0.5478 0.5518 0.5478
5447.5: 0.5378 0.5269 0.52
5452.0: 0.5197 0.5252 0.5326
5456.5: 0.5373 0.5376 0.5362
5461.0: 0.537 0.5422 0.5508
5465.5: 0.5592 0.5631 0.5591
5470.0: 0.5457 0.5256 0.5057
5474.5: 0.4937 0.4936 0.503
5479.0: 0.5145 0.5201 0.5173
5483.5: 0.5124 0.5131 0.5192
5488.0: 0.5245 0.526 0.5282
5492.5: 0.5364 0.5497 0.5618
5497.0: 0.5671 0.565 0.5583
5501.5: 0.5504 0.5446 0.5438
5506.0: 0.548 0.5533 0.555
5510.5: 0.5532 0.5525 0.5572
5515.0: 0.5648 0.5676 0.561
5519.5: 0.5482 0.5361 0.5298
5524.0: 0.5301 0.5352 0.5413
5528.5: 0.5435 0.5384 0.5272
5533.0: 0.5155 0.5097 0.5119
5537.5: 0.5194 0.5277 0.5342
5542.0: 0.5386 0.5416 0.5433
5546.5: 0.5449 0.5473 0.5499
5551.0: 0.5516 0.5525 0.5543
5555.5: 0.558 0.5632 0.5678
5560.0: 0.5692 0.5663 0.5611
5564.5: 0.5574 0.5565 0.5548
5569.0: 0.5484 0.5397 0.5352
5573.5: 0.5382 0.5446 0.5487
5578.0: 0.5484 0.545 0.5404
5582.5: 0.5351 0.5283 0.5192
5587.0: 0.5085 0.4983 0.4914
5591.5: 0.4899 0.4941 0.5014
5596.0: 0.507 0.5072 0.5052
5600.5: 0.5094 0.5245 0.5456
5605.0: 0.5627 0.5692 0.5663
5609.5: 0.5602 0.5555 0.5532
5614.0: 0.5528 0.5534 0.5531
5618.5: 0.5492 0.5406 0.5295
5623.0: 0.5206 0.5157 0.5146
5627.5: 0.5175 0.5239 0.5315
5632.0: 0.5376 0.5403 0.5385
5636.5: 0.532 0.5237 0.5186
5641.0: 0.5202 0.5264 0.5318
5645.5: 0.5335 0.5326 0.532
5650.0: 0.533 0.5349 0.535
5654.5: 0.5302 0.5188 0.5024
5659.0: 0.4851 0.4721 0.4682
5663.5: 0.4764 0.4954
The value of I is -0.01 mag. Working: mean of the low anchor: 0.481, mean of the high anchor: 0.525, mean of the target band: 0.519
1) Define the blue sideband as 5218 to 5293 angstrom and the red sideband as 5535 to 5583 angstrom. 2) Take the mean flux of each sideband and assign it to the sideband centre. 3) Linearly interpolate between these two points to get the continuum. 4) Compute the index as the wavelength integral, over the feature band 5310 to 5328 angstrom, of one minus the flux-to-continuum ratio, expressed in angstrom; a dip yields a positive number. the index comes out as -1.2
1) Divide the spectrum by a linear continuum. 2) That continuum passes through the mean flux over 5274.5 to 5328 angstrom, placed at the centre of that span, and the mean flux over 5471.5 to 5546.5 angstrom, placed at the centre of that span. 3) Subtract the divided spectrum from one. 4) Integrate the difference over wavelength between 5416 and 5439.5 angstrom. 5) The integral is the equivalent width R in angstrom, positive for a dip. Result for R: 0.6 angstrom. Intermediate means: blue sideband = 0.523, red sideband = 0.535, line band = 0.517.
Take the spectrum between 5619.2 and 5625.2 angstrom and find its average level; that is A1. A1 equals 0.527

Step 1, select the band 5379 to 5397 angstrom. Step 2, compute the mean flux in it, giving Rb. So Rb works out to 0.53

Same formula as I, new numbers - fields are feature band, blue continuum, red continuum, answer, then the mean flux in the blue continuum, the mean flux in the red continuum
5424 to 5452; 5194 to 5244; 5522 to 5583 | 0.01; 0.484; 0.543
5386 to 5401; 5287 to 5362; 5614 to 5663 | 0.02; 0.523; 0.525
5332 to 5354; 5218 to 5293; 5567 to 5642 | -0.04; 0.483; 0.532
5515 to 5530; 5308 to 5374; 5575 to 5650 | -0.04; 0.517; 0.53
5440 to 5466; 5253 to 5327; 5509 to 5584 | -0.01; 0.509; 0.545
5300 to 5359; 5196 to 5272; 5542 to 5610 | -0.06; 0.478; 0.539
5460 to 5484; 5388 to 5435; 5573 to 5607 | -0.03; 0.51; 0.524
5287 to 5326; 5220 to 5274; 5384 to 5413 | -0.10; 0.476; 0.508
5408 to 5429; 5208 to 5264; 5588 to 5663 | -0.03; 0.478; 0.526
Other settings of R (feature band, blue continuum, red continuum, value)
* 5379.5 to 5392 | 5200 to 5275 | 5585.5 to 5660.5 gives -1.1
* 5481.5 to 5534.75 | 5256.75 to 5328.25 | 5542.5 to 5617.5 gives -0.9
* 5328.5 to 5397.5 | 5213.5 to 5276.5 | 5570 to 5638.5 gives -2.9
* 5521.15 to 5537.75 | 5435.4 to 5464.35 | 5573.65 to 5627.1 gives 0.1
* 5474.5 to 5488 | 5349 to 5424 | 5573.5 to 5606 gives 0.3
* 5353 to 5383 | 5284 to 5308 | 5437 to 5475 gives 0.4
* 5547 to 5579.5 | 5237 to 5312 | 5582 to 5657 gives -1.8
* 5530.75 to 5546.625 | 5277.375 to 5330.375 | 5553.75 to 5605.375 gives 0.1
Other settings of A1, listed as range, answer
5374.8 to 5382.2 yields 0.544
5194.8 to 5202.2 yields 0.503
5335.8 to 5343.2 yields 0.516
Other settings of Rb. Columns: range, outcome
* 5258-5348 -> 0.509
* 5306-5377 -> 0.519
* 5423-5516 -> 0.532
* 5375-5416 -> 0.518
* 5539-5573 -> 0.551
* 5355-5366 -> 0.526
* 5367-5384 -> 0.524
